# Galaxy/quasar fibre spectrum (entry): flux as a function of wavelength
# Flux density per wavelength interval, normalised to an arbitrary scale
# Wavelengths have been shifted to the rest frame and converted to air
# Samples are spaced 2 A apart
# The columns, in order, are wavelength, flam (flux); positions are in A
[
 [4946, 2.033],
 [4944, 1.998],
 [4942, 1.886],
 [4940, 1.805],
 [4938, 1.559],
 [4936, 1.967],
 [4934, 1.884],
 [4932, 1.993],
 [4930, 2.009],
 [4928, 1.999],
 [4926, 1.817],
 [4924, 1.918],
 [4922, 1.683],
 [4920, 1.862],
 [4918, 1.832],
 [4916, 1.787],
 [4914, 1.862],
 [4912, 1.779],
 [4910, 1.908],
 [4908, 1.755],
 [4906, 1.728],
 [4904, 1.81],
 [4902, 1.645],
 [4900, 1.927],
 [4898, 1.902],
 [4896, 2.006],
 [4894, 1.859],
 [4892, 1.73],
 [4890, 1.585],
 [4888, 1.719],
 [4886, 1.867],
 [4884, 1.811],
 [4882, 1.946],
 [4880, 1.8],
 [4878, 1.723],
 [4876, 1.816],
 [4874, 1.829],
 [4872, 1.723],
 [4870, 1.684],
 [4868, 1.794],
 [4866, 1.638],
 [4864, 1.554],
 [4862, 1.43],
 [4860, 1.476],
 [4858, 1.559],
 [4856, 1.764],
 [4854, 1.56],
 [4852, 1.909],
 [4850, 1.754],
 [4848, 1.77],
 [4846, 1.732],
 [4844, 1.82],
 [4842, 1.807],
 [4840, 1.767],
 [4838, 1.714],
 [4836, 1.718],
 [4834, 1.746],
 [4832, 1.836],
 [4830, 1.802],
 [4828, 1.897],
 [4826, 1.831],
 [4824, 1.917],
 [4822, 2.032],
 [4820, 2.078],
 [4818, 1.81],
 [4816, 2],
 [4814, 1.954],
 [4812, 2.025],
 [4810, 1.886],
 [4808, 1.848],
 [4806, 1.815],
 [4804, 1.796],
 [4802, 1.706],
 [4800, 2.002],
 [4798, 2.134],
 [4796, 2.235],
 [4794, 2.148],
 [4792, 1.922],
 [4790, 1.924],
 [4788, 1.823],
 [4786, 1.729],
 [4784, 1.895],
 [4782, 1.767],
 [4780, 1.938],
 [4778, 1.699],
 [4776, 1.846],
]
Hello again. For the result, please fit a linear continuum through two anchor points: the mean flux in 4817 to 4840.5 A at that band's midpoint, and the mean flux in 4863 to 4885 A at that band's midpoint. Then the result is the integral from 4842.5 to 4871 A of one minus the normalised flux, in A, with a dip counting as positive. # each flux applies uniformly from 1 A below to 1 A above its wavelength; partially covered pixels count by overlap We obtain 1.8 A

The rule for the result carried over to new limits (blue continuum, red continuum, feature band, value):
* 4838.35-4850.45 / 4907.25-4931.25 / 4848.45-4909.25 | 2.2 A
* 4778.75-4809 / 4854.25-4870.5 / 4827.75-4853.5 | -1.2 A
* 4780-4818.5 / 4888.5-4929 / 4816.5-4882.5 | 3.8 A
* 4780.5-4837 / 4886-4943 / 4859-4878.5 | 2.1 A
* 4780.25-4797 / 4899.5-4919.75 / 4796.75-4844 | 0.5 A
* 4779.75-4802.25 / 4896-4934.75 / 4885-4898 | 0.5 A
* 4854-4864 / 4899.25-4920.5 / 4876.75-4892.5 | -0.9 A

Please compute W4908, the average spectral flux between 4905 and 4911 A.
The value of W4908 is 1.8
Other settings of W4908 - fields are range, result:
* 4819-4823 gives 2.05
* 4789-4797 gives 2.06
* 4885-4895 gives 1.75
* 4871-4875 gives 1.78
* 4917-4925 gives 1.82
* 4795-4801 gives 2.12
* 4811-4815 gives 1.99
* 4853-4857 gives 1.66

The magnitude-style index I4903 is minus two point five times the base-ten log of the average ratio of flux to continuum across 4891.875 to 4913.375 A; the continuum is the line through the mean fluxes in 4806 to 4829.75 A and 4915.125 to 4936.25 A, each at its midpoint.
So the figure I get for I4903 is 0.04 mag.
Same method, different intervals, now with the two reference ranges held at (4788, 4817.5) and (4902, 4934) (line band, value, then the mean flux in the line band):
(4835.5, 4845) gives 0.087 mag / 1.77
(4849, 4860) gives 0.130 mag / 1.69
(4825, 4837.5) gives 0.071 mag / 1.8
